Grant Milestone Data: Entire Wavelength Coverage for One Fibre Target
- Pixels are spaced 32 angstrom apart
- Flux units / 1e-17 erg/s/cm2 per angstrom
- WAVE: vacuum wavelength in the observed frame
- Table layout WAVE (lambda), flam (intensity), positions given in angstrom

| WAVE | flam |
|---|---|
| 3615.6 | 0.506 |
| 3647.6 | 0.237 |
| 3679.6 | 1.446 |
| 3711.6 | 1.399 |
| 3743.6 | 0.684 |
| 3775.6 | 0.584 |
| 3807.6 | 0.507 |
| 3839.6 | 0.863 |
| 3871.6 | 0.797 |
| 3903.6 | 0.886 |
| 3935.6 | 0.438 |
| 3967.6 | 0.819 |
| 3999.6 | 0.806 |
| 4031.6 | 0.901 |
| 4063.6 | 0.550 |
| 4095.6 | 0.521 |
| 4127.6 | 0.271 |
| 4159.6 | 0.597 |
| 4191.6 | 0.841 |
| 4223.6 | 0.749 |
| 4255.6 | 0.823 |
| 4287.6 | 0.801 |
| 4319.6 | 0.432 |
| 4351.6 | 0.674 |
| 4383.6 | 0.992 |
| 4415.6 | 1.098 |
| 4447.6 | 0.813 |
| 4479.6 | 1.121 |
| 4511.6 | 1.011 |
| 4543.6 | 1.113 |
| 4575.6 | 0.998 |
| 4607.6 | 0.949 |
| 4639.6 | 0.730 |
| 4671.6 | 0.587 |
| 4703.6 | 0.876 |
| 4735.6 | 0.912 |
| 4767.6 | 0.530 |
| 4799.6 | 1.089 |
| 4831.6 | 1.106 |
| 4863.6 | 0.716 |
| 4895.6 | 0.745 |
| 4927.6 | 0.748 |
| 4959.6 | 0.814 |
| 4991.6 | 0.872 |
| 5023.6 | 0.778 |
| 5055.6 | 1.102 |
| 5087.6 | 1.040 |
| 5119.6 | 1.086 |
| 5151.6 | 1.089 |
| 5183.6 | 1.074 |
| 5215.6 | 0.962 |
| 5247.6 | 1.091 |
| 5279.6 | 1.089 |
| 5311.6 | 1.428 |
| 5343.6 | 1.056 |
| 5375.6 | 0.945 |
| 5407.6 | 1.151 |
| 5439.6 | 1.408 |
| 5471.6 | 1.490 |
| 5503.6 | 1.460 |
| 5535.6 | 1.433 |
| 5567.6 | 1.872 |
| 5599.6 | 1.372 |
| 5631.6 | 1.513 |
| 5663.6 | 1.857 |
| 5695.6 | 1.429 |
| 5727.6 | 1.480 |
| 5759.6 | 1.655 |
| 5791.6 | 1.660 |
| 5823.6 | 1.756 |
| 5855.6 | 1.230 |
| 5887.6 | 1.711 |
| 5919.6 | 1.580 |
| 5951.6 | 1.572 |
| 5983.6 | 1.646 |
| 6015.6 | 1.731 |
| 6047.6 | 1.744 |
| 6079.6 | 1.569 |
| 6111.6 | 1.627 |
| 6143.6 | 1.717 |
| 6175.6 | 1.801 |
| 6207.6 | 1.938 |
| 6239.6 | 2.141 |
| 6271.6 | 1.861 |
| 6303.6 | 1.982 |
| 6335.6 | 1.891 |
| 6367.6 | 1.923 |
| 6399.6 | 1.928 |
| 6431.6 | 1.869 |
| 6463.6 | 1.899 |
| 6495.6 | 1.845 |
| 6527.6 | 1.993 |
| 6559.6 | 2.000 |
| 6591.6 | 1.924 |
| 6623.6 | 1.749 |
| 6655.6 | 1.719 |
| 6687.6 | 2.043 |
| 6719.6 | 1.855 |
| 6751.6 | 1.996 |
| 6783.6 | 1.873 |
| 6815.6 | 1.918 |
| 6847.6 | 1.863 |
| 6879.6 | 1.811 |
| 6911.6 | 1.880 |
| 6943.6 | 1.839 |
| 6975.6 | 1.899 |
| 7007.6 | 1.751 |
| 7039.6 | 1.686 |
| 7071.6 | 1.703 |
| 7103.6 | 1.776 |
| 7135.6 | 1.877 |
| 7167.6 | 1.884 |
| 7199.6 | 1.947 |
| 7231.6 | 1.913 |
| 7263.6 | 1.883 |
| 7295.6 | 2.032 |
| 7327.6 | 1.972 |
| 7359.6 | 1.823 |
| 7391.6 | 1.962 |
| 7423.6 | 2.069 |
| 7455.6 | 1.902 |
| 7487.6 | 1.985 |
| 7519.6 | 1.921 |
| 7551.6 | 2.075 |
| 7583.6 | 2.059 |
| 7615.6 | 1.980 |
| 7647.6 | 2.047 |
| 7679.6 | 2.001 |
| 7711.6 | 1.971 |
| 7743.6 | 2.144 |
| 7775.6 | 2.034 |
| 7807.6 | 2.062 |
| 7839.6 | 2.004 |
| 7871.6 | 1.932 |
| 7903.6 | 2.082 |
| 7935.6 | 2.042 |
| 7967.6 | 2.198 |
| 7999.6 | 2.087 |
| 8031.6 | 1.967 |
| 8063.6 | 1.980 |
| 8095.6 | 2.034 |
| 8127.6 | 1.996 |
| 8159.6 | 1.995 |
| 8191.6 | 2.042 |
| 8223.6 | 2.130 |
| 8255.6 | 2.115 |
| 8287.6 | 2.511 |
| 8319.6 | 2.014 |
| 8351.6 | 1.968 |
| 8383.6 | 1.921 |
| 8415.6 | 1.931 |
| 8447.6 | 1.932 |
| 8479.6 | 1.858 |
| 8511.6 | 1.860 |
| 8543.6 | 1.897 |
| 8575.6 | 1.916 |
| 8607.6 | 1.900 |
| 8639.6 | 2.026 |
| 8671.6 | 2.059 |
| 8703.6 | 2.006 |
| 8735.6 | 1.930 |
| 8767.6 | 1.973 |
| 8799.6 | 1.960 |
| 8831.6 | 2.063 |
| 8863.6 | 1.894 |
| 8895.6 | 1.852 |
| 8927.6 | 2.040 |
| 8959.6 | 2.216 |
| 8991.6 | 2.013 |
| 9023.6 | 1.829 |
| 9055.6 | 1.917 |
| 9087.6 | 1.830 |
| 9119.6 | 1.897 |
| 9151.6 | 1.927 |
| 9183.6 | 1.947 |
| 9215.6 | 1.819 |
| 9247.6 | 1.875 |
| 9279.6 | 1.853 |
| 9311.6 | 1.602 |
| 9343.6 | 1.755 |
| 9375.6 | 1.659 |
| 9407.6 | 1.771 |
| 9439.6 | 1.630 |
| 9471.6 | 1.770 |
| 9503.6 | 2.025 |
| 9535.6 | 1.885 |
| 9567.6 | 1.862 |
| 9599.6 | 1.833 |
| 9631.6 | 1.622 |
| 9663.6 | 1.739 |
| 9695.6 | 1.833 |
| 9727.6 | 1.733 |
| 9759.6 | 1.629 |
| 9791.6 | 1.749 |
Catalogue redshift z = 0.362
